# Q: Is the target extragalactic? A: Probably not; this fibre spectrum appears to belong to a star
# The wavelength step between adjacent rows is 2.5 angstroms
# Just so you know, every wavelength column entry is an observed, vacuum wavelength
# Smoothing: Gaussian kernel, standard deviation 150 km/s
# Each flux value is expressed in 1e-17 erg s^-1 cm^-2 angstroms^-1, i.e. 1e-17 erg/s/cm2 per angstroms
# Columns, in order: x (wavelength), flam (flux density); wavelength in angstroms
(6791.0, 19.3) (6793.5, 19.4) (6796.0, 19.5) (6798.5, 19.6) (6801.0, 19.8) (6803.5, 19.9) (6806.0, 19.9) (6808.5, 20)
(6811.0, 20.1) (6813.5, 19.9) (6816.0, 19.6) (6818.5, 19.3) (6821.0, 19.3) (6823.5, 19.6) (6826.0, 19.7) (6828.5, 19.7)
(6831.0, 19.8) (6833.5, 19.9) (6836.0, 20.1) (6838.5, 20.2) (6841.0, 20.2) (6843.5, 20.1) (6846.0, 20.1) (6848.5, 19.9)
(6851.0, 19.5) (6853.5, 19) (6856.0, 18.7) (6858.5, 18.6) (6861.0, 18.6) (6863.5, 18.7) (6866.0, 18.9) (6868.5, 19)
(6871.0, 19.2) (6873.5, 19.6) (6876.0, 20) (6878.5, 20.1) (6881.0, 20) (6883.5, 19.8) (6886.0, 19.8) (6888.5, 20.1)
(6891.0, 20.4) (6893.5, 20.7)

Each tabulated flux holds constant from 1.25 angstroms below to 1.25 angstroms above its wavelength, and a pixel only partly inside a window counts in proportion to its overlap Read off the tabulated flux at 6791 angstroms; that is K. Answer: 19.3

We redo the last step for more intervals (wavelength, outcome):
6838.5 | 20.2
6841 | 20.2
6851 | 19.5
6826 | 19.7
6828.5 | 19.7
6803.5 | 19.9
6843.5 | 20.1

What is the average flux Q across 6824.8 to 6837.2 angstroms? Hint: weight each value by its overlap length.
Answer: 19.8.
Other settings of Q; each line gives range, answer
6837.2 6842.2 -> 20.2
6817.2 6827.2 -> 19.5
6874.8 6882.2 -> 20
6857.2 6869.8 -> 18.8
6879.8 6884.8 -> 19.9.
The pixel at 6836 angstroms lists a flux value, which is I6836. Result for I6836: 20.1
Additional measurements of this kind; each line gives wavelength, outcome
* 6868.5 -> 19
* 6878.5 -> 20.1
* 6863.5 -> 18.7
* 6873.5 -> 19.6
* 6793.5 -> 19.4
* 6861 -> 18.6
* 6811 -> 20.1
